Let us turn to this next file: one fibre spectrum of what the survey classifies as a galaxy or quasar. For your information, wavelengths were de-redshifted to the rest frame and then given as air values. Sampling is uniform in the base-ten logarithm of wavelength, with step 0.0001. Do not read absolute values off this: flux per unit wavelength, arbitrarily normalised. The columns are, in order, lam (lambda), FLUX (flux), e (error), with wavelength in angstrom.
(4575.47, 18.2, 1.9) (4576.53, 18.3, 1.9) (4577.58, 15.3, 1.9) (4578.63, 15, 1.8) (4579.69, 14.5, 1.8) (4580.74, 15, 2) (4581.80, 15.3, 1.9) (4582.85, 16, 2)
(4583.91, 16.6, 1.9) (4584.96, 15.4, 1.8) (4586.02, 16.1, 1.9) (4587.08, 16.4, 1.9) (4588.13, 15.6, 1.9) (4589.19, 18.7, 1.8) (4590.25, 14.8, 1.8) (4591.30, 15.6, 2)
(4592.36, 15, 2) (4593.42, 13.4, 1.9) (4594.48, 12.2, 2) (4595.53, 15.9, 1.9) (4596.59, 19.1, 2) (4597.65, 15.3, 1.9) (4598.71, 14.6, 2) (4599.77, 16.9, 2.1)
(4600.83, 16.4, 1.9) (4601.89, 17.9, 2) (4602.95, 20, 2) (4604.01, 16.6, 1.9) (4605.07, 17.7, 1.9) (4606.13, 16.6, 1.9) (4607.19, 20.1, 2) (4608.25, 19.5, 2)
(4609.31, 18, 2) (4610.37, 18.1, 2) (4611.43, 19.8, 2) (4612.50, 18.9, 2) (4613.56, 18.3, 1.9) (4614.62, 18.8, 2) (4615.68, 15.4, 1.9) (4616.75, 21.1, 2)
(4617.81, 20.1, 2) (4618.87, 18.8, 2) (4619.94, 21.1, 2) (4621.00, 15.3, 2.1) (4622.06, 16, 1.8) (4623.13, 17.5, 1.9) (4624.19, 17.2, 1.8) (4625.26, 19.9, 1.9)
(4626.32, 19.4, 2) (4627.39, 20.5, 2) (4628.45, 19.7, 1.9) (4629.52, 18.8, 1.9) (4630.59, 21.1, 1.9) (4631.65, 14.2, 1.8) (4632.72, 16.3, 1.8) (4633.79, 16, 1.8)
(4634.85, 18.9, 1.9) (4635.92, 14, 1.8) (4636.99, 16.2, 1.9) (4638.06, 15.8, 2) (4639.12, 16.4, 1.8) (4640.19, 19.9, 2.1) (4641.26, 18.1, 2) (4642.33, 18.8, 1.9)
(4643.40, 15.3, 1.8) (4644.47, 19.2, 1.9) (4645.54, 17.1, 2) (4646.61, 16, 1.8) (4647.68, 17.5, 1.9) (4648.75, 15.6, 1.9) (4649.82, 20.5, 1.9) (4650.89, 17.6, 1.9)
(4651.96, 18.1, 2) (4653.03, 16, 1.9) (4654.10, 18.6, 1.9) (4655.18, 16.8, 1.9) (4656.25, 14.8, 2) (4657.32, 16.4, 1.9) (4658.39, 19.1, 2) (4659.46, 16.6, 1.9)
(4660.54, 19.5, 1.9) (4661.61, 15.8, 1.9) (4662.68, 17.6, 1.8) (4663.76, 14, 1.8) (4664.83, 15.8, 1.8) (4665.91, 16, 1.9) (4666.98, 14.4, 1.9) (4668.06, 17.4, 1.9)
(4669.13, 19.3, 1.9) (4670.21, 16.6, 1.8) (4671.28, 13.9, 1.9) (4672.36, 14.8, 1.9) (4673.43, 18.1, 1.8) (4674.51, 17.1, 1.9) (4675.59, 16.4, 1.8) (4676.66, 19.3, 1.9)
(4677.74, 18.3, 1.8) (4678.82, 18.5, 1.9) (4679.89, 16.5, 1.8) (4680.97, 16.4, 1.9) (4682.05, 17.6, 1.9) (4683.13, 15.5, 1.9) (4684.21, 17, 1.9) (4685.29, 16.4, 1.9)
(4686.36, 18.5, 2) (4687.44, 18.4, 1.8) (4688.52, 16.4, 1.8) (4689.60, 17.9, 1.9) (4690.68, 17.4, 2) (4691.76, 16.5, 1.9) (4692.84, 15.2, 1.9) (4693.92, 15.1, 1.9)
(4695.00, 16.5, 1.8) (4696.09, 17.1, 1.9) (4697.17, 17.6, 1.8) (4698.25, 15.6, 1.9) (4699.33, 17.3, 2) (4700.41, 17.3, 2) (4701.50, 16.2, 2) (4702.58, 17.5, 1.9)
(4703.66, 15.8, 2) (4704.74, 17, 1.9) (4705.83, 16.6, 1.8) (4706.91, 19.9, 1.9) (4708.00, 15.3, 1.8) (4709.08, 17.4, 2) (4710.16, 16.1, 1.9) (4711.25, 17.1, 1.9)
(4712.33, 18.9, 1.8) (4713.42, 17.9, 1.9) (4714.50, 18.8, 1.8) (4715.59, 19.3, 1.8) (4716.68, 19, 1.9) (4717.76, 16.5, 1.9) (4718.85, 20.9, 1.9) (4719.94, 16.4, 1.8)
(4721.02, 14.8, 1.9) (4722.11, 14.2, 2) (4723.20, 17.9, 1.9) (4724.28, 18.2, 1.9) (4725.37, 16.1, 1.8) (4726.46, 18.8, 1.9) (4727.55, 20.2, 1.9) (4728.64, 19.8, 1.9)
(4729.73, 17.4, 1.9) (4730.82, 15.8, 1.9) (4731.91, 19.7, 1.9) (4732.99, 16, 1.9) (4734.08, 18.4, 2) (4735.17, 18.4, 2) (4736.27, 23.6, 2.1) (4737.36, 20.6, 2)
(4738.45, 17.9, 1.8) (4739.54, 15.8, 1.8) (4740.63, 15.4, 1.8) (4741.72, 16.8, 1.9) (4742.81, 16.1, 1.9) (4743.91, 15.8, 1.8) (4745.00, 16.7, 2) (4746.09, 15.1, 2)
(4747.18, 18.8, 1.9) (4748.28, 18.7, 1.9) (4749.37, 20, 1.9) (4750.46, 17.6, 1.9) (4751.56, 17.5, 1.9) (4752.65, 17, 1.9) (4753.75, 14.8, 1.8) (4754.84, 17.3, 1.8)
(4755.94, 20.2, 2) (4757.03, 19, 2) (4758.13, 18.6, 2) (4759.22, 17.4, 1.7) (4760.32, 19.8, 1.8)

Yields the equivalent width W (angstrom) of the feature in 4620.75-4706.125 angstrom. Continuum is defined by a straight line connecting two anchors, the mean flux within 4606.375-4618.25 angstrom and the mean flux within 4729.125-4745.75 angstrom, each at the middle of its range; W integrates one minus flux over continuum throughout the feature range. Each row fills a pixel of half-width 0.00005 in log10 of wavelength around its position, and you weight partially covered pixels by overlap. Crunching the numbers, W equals 5.8 angstrom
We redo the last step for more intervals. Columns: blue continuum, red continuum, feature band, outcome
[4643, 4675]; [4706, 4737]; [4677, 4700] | 0.5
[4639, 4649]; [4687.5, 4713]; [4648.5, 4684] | 0.6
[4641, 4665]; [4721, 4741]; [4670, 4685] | 0.5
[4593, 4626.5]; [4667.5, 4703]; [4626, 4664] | -0.1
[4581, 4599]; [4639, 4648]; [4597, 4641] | -3.1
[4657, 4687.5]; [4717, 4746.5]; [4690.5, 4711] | 0.6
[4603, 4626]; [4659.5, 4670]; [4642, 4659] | -0.2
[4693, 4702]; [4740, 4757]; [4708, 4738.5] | -2.1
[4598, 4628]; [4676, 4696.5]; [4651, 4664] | 0.4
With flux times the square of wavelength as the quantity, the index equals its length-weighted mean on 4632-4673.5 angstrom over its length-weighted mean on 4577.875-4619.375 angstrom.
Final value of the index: 1.02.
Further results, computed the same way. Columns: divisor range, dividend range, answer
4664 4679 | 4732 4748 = 1.08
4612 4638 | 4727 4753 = 1.04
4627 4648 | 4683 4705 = 0.99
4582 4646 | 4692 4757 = 1.05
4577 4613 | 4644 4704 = 1.06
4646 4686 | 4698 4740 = 1.07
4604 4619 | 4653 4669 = 0.92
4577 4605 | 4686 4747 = 1.15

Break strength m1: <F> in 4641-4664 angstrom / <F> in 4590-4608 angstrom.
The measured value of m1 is 1.0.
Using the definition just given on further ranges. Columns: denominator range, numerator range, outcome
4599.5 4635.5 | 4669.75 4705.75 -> 0.92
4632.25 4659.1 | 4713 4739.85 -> 1.06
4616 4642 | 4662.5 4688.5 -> 0.93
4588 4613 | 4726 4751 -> 1.06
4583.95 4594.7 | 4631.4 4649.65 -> 1.09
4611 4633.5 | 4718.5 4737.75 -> 0.98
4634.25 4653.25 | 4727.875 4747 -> 1.02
